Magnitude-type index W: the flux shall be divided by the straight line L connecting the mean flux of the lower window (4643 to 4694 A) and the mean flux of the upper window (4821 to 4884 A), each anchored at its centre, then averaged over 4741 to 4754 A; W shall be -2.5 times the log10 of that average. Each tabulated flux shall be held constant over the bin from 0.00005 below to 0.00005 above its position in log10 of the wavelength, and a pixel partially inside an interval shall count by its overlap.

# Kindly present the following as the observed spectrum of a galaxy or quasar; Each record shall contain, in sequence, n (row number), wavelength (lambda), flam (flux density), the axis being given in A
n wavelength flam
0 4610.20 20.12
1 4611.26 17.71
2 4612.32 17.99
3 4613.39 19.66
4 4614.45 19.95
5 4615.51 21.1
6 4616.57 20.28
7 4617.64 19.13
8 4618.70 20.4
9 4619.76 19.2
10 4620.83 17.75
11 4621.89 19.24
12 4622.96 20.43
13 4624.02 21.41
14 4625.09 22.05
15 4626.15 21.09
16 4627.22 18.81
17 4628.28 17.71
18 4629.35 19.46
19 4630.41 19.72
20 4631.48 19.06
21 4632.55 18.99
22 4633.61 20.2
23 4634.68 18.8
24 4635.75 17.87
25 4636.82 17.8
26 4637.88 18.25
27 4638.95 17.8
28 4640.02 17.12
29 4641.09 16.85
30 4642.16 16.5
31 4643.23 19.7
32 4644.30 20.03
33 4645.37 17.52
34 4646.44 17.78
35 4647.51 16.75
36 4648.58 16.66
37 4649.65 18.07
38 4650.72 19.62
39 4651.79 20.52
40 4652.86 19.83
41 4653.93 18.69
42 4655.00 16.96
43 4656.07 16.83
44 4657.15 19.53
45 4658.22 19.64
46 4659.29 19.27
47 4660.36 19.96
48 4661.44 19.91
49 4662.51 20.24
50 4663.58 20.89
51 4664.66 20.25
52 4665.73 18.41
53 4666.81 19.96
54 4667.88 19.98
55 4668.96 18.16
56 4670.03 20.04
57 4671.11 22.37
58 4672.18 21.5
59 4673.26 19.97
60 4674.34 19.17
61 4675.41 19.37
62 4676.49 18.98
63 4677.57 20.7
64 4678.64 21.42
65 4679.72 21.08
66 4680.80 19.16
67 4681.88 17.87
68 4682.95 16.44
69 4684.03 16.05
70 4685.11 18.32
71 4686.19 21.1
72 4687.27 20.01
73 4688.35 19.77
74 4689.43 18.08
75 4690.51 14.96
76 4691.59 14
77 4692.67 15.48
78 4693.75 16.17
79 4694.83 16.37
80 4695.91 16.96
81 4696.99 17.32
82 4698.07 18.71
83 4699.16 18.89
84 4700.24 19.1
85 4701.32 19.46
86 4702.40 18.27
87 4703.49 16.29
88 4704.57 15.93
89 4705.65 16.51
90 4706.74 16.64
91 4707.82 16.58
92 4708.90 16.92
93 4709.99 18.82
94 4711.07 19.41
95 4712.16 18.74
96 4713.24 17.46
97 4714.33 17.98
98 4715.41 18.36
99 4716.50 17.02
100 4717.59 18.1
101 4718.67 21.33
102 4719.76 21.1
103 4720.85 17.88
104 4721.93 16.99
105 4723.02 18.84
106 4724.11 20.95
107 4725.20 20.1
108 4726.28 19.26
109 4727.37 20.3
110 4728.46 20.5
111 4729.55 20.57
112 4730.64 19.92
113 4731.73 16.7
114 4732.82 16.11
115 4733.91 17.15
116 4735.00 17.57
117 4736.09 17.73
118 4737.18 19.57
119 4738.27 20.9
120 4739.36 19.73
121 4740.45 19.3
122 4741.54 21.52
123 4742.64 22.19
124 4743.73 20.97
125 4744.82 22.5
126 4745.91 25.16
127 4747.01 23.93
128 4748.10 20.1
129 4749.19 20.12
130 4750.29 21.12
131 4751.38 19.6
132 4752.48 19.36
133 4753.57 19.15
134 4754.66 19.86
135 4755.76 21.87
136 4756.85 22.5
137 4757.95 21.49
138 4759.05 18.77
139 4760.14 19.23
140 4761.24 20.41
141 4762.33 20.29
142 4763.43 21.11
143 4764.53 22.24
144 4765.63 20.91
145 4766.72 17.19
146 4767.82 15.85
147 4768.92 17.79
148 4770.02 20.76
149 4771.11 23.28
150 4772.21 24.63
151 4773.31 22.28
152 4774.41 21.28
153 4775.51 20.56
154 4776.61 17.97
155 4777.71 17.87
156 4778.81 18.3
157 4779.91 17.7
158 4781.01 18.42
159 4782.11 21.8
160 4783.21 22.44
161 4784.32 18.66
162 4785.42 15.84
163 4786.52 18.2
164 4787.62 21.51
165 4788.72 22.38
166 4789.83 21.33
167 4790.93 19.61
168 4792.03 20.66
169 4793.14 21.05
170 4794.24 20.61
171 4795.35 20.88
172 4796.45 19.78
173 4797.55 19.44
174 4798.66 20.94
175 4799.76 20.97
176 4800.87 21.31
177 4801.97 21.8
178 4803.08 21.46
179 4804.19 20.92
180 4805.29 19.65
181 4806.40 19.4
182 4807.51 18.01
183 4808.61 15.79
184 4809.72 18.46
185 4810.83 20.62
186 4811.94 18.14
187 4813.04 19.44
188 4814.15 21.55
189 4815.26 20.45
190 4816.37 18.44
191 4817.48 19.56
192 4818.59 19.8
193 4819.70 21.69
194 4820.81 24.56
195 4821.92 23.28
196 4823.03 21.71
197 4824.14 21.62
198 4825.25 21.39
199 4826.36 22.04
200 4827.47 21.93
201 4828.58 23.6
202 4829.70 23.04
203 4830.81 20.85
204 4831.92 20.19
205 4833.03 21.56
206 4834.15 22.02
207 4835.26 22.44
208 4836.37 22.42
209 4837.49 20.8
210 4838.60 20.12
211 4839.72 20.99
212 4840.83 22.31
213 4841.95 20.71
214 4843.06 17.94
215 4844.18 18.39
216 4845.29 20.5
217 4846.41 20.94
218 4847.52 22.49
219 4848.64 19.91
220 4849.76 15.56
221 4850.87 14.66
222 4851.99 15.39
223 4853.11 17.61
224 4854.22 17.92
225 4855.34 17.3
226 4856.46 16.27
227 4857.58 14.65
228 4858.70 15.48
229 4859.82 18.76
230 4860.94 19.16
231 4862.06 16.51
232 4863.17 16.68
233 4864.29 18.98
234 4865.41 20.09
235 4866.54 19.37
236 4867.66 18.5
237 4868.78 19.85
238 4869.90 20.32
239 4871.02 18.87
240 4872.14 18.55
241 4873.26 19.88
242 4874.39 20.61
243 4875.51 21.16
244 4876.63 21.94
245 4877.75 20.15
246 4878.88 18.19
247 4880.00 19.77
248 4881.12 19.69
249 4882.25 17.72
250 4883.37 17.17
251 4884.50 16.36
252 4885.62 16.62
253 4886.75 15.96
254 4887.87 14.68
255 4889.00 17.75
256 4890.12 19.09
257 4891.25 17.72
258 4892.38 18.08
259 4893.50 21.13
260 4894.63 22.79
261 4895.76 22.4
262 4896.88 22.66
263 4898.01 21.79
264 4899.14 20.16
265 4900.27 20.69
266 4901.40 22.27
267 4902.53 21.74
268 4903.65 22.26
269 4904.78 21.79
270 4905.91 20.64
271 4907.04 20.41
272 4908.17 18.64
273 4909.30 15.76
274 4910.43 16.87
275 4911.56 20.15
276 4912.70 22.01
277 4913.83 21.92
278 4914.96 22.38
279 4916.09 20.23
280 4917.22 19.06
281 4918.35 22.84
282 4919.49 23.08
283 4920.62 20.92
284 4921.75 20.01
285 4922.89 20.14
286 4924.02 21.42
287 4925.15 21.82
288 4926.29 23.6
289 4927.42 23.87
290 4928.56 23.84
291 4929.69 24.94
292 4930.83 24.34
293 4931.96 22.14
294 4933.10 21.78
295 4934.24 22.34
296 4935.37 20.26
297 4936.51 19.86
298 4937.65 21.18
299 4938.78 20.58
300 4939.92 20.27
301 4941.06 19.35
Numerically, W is -0.11 mag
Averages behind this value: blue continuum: 18.9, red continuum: 19.7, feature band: 21.3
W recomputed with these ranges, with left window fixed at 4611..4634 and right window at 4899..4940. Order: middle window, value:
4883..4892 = 0.24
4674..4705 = 0.11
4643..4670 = 0.04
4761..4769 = 0.05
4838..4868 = 0.14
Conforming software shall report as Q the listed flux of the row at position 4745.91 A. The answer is 25.16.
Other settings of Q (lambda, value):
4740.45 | 19.3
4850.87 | 14.66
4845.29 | 20.5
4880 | 19.77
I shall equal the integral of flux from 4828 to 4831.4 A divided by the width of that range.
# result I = 22.5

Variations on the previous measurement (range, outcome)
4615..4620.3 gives 20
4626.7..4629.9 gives 18.7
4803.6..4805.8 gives 20.3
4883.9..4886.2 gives 16.5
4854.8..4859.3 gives 15.9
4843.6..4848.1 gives 20.6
